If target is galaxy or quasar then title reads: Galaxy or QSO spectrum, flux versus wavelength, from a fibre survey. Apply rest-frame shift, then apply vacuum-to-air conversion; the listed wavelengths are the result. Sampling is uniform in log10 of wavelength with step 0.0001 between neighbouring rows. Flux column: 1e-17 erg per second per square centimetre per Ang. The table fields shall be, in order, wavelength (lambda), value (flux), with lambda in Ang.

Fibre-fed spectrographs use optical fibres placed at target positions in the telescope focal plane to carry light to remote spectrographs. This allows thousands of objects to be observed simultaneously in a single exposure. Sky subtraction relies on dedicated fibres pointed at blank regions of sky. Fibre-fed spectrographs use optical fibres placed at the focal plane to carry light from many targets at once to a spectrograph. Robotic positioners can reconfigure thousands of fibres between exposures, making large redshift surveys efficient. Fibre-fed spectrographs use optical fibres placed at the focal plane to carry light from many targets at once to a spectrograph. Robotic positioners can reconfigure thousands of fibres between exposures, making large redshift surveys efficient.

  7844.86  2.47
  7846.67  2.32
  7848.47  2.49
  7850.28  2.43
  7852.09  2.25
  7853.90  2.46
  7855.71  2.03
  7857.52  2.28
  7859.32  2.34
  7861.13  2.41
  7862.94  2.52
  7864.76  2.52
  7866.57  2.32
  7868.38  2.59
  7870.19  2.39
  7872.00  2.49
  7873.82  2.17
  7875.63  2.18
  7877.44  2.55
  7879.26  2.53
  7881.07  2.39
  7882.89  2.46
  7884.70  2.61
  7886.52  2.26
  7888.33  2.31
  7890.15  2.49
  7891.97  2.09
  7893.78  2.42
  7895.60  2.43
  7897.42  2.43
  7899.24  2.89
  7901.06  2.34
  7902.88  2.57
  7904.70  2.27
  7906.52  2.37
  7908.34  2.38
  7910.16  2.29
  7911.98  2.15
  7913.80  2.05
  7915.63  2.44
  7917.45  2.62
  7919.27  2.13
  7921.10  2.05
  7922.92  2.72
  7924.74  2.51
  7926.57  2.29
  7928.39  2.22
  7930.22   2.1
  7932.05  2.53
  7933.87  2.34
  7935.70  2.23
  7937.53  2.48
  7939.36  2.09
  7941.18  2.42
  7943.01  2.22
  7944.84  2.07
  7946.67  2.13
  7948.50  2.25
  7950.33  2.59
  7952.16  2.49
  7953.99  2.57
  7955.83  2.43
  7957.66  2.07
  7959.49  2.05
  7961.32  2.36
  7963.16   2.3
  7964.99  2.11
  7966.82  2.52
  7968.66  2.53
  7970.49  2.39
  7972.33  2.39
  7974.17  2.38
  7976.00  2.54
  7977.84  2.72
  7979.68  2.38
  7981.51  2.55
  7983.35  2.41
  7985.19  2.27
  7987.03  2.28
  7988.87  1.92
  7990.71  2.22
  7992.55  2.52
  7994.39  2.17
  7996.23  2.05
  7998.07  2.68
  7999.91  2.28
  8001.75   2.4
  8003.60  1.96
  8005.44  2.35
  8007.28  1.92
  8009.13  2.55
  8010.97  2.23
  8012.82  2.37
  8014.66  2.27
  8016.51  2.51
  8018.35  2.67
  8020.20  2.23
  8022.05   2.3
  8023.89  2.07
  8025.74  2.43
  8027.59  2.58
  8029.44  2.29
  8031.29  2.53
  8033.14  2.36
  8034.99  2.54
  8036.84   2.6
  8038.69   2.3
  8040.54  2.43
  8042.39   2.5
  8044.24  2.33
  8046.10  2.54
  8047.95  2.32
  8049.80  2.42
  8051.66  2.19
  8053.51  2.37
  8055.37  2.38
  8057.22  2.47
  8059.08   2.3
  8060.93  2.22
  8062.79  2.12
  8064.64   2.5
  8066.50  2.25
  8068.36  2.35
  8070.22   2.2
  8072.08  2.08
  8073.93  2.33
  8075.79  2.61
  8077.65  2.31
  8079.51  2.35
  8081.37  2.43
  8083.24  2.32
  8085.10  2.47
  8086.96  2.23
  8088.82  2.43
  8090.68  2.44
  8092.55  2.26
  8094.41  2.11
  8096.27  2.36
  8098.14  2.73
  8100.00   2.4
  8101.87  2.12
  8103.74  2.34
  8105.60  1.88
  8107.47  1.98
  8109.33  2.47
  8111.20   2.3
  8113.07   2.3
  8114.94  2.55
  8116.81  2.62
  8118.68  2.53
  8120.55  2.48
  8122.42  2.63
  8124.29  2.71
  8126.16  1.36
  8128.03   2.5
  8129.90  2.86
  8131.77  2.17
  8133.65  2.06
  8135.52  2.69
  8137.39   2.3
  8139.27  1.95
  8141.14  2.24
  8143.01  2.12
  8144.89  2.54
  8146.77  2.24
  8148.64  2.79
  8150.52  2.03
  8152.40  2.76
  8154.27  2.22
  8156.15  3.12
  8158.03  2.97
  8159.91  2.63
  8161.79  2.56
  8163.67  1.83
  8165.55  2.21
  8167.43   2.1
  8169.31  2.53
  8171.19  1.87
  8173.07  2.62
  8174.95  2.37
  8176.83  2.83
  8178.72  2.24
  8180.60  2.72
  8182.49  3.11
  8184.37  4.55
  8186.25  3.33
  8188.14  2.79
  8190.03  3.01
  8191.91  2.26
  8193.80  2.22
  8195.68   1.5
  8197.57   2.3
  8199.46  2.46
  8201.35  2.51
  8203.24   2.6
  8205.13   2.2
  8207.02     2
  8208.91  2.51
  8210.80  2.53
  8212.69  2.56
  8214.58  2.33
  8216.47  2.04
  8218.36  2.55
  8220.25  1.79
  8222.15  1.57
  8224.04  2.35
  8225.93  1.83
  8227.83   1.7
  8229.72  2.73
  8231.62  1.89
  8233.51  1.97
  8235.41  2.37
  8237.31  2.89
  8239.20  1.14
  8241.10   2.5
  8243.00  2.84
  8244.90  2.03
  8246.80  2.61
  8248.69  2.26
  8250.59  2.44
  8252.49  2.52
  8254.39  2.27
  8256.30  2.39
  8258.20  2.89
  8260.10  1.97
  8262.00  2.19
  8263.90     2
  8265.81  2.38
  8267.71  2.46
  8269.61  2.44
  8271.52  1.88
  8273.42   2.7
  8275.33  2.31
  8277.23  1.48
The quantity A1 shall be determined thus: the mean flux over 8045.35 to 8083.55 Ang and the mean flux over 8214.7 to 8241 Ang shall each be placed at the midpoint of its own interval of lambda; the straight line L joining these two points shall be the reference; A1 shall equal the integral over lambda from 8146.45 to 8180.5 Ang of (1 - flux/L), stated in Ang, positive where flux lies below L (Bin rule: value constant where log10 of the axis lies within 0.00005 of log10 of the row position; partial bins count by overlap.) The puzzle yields -4.1 Ang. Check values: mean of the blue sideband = 2.34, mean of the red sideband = 2.09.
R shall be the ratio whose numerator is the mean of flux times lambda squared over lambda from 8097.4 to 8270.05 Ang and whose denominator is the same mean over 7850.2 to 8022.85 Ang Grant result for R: 1.08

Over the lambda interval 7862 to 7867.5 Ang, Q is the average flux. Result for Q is 2.45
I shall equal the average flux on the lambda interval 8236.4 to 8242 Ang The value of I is 2.17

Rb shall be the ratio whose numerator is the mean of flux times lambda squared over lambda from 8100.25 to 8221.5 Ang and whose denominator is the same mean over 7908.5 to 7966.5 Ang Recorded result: 1.1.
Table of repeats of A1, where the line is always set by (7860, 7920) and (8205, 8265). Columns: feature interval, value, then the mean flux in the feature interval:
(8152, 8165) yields -1.63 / 2.57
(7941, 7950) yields 0.56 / 2.23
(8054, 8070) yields 0.01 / 2.32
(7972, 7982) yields -0.59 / 2.5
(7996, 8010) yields 0.38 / 2.28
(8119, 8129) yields -0.24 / 2.35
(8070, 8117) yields -0.43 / 2.33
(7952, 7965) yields 0.37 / 2.3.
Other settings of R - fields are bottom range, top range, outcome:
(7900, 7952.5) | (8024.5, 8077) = 1.05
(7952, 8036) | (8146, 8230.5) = 1.09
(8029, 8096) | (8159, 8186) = 1.13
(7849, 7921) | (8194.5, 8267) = 1.03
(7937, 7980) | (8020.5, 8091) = 1.03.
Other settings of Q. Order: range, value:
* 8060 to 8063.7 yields 2.17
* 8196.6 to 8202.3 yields 2.42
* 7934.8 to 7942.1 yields 2.31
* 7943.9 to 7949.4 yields 2.15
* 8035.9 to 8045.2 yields 2.43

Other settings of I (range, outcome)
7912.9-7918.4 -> 2.37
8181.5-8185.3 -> 3.81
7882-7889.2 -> 2.41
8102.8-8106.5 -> 2.11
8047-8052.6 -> 2.31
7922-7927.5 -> 2.51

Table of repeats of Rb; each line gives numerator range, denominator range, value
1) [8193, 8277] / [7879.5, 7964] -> 1.04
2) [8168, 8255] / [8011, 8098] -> 1.05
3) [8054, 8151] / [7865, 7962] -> 1.04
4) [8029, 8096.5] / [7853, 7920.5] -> 1.04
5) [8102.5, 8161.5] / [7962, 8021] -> 1.06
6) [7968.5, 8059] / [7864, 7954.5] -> 1.03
